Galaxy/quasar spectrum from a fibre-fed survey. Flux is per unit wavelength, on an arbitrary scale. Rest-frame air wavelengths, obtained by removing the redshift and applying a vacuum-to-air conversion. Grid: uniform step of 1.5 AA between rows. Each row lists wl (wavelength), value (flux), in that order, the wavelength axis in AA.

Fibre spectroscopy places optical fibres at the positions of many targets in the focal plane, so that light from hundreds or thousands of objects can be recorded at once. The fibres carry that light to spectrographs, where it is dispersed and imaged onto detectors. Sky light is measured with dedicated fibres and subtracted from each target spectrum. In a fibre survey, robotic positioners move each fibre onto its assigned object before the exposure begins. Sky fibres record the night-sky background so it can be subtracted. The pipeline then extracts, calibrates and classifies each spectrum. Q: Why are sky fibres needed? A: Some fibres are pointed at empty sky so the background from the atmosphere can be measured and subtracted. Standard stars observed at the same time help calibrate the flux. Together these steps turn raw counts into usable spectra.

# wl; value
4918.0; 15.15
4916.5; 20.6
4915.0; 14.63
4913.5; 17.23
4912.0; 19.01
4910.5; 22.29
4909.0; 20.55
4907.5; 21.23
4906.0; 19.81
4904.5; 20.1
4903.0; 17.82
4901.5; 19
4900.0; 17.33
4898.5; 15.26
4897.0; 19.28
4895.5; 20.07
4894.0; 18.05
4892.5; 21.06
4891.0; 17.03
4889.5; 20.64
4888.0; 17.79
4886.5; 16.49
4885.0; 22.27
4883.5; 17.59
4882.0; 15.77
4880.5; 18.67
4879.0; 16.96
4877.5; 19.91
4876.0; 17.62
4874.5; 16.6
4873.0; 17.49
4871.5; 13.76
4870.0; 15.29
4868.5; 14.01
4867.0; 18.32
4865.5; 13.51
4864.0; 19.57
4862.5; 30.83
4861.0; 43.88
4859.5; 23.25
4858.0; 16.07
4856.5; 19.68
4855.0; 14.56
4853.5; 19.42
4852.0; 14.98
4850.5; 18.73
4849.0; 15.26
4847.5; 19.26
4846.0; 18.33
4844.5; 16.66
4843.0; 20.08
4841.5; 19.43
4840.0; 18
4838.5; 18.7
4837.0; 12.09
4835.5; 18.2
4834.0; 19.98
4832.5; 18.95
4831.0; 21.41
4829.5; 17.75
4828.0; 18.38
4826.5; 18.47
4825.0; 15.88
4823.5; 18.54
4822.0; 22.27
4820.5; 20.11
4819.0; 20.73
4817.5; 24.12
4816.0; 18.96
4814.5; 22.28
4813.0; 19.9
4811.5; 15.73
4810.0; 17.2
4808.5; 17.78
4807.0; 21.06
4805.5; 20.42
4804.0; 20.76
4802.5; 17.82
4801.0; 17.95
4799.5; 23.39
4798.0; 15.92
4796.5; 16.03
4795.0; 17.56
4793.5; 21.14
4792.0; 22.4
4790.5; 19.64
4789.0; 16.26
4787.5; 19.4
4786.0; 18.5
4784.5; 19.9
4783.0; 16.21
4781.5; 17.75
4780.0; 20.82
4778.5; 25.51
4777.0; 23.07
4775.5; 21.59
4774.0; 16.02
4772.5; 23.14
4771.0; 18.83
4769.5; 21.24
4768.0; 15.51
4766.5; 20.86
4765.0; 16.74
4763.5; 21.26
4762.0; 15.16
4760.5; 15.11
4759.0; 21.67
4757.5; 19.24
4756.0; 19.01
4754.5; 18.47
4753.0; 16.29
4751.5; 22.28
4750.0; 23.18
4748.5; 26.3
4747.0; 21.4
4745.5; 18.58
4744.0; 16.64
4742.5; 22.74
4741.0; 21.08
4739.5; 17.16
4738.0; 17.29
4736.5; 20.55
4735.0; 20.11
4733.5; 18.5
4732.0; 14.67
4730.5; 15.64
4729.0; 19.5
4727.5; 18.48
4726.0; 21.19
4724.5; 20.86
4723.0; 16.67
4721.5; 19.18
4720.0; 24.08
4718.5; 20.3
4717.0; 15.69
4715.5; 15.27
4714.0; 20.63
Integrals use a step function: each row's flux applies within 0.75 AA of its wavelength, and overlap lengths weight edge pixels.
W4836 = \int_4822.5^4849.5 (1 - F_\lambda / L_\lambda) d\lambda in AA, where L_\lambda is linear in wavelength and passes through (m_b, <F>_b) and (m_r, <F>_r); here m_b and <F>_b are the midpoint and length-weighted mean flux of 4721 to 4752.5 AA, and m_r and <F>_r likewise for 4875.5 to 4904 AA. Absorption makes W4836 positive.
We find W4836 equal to 0.9 AA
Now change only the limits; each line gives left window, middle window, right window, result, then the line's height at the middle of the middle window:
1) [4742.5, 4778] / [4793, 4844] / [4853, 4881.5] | 1.4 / 19.6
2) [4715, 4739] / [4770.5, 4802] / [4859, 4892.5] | -1.0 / 19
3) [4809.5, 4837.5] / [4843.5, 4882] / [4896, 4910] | 0.4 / 19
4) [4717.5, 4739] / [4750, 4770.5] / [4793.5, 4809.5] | 0.1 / 19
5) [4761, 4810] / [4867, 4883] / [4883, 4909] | 1.9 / 19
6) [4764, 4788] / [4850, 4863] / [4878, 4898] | -2.3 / 18.9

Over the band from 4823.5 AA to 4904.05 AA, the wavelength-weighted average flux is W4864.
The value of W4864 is 18.6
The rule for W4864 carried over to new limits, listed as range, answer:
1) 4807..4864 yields 19.6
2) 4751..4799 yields 19.1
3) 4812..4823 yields 21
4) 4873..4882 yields 17.7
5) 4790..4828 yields 19.4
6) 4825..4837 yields 18.4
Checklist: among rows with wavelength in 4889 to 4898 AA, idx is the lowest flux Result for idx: 17.03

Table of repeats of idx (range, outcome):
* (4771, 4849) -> 12.09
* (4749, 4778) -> 15.11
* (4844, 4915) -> 13.51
